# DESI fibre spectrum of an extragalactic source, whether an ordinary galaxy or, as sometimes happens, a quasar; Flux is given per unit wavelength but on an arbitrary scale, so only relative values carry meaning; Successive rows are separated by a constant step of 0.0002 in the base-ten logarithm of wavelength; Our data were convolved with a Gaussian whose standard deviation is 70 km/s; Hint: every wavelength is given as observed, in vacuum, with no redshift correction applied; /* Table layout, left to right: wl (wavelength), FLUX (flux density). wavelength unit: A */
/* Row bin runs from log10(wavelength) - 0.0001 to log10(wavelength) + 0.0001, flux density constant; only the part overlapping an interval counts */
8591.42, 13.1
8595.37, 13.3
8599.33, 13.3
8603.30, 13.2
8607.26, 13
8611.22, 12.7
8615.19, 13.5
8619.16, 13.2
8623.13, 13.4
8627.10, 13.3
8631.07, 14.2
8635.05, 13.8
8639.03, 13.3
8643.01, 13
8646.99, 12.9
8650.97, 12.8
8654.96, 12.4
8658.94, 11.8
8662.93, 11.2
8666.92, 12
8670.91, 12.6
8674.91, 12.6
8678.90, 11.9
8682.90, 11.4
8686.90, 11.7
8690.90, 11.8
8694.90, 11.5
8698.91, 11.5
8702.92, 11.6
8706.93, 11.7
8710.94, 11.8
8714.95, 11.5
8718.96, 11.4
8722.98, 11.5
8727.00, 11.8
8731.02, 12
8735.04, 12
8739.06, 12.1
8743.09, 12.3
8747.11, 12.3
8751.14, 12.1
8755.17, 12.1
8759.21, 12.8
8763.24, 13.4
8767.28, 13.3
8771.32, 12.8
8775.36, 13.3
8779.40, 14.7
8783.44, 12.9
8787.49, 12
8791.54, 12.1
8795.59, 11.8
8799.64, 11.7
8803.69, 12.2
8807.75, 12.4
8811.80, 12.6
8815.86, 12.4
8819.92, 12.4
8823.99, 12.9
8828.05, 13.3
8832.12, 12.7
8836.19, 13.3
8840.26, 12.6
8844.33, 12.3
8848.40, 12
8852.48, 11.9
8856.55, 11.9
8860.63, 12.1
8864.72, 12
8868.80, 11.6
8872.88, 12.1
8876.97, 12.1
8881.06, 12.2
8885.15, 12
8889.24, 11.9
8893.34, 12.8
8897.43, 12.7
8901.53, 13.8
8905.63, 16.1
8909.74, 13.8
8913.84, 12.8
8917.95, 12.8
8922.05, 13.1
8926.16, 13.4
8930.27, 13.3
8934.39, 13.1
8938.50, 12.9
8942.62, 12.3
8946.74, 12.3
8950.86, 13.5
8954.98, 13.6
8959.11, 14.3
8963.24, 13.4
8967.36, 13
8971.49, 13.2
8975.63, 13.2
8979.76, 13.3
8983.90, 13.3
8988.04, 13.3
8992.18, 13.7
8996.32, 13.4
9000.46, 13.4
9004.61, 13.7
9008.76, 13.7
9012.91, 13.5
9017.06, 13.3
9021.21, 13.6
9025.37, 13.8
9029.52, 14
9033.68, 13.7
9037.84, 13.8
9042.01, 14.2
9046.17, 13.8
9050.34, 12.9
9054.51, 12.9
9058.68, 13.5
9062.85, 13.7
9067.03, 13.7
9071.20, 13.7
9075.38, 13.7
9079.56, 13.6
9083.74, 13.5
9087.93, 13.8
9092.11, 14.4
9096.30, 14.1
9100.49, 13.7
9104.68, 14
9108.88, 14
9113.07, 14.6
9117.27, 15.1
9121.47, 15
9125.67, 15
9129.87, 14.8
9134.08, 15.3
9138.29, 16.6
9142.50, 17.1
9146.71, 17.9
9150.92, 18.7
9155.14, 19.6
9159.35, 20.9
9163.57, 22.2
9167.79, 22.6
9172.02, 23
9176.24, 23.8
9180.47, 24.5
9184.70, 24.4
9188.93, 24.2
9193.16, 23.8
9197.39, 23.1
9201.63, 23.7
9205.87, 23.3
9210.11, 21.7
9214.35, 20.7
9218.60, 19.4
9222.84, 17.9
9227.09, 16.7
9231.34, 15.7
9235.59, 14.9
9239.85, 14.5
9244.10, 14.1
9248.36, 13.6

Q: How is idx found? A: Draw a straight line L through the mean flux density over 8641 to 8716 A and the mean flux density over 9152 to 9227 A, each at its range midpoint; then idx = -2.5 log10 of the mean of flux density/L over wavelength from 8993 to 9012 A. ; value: 0.33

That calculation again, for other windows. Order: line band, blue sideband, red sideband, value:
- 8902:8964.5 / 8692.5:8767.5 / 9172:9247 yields 0.16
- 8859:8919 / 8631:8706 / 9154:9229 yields 0.27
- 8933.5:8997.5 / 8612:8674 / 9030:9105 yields 0.02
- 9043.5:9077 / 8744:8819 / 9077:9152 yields 0.09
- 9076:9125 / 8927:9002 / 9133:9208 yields 0.30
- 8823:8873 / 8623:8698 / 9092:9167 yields 0.14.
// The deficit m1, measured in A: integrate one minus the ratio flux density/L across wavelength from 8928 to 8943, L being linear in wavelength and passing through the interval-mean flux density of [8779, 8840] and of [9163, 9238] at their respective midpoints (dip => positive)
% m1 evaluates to 2.4 A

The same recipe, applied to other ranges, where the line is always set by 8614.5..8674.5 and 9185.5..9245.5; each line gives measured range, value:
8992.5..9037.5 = 9.6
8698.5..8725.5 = 4.1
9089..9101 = 2.7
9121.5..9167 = 2.6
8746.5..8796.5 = 5.6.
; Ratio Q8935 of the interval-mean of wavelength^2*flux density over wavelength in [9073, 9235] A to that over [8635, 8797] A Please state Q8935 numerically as 1.65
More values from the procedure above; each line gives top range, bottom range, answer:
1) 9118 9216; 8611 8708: 1.84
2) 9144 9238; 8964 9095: 1.60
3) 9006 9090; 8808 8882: 1.15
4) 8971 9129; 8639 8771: 1.23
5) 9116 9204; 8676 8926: 1.76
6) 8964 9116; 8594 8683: 1.16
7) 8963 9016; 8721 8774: 1.14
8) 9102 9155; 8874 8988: 1.26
